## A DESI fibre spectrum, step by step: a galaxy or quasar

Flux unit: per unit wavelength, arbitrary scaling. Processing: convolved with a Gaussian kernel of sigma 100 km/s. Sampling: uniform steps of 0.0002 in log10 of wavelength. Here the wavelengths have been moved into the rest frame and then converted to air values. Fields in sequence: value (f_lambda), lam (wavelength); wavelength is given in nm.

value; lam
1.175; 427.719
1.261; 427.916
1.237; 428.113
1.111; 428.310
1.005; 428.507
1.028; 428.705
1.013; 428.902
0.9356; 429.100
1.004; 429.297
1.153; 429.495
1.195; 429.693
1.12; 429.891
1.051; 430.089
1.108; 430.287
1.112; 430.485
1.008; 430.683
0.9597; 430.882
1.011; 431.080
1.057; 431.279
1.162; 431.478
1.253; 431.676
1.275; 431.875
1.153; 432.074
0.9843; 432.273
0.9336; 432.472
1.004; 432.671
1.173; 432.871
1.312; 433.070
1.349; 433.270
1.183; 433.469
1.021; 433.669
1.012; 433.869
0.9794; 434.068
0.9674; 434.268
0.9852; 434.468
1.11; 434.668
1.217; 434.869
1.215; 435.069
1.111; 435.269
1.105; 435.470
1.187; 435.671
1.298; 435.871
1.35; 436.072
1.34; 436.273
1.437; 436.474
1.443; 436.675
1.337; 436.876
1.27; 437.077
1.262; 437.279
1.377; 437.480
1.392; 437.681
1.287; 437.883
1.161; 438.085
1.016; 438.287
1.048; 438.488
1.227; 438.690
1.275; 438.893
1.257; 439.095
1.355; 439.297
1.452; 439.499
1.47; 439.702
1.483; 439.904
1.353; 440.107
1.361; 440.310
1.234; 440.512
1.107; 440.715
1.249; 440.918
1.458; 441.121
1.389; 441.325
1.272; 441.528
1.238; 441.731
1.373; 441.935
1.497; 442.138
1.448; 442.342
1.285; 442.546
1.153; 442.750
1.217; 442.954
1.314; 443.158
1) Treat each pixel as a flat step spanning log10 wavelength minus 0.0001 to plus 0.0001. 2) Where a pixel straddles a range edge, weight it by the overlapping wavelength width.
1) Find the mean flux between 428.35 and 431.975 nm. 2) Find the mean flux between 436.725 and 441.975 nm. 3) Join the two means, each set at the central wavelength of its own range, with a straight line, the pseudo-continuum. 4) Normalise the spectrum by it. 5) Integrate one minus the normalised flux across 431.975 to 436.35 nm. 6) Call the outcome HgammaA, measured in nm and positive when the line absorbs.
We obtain 0.15 nm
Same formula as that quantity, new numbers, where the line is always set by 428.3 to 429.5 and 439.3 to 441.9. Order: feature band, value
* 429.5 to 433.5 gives -0.10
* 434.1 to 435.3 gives 0.09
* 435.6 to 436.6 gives -0.09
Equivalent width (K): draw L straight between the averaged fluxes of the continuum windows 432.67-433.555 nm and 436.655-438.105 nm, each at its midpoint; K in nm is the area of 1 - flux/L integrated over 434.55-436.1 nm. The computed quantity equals 0.10 nm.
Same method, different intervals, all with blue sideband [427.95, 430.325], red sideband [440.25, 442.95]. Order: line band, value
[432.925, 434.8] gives 0.101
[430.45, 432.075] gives 0.023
